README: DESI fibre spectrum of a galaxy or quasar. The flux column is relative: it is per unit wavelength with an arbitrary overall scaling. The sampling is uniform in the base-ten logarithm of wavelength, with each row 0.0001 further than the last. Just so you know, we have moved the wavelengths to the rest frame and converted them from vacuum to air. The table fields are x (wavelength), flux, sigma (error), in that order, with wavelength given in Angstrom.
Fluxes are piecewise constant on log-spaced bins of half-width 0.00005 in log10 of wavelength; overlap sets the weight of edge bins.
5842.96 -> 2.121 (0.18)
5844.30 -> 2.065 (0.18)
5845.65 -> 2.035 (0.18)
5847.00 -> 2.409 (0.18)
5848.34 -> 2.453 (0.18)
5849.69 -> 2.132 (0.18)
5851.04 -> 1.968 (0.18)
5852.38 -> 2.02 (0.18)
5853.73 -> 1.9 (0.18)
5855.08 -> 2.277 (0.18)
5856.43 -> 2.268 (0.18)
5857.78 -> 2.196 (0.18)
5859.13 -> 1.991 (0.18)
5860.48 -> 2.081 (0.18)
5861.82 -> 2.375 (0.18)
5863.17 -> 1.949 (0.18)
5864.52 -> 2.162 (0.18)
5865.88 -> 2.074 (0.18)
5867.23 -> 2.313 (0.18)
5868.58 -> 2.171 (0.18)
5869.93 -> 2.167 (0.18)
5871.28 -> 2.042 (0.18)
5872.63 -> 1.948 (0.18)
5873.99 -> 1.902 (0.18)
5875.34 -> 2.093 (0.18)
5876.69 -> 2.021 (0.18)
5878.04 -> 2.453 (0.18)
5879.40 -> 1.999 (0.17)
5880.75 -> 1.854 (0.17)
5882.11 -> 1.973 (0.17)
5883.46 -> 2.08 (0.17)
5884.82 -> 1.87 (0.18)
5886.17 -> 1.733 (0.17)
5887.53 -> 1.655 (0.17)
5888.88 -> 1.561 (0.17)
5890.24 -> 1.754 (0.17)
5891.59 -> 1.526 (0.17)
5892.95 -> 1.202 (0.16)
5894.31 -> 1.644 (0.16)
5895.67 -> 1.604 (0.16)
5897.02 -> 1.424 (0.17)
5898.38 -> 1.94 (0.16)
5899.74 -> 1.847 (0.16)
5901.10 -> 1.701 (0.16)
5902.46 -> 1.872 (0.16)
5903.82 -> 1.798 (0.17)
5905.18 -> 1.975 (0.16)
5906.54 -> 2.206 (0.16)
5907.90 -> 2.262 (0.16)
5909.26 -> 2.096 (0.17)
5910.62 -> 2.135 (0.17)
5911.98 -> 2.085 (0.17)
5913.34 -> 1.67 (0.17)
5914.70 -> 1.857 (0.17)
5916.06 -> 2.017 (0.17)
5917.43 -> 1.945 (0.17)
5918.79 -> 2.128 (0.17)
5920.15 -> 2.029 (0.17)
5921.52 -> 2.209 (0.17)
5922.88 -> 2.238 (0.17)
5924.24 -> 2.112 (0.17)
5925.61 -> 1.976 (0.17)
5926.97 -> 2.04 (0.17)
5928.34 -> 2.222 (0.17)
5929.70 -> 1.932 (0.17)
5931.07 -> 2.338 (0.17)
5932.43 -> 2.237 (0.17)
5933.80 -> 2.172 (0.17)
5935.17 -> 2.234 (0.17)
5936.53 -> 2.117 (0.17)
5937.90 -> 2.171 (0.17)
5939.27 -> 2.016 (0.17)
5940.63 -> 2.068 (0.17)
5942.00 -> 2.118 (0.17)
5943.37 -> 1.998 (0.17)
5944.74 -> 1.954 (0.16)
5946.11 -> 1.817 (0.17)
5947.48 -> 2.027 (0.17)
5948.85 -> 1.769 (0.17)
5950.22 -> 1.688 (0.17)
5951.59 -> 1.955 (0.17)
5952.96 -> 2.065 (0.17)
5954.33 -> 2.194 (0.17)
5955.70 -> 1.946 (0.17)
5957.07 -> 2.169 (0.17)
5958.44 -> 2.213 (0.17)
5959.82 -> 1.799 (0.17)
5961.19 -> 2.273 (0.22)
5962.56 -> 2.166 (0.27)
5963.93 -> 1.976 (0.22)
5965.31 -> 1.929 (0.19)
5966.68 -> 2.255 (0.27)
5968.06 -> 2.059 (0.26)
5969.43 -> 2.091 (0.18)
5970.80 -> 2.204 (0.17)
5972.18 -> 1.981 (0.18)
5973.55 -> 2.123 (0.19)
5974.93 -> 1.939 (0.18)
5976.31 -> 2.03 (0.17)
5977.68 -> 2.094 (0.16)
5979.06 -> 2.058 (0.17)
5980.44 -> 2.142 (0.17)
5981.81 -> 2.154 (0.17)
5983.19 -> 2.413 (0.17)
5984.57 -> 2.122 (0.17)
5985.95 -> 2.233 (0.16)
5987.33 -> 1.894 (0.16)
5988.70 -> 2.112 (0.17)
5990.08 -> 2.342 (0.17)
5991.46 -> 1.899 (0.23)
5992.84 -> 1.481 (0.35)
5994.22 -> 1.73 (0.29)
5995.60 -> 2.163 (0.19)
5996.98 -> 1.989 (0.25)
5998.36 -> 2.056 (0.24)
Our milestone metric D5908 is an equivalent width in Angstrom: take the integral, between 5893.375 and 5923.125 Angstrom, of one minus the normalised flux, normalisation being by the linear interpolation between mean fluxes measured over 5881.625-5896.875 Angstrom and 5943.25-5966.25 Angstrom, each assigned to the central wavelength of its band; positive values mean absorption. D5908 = -2.6 Angstrom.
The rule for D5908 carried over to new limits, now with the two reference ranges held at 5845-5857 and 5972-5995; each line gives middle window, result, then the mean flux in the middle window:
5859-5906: 5.0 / 1.91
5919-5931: -0.1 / 2.11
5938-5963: 0.7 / 2.02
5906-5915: 0.3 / 2.05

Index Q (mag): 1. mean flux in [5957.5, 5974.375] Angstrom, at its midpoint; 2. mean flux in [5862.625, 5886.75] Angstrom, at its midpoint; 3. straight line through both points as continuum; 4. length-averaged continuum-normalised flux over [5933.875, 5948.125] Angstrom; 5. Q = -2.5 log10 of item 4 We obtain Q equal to 0.011 mag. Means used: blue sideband 2.05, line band 2.06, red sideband 2.09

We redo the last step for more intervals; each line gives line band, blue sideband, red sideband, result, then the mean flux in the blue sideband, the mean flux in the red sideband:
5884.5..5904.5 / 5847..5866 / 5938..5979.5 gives 0.249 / 2.14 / 2.03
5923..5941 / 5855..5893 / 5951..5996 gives -0.049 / 2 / 2.07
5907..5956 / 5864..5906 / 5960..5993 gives -0.036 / 1.88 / 2.09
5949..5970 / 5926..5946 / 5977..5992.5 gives 0.035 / 2.11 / 2.12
